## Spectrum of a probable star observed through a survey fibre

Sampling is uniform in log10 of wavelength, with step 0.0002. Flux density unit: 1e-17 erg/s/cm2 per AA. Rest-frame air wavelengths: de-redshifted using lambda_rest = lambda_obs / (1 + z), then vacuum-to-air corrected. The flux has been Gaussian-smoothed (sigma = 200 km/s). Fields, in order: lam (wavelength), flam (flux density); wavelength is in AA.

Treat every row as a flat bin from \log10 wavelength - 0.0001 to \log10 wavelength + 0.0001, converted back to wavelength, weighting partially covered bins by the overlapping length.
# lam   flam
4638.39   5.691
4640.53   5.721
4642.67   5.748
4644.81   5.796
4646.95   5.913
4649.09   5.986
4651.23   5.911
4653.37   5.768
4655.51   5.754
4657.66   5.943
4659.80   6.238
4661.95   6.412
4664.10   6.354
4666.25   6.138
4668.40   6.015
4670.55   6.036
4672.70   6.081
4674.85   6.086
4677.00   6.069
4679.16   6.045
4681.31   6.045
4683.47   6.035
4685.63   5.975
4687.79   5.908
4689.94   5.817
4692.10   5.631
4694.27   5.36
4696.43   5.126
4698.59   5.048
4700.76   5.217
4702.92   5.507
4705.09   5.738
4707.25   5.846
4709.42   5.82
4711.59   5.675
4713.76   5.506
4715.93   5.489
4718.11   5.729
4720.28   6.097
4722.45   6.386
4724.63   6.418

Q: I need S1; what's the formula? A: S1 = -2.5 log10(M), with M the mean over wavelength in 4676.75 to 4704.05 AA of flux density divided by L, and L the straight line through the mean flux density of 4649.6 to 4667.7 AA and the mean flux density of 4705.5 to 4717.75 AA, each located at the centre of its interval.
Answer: 0.032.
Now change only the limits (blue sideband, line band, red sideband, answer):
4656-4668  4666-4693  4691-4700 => -0.05 mag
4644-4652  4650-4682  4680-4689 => -0.02 mag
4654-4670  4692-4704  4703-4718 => 0.10 mag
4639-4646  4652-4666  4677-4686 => -0.04 mag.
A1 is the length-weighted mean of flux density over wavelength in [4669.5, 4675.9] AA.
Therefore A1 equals 6.07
